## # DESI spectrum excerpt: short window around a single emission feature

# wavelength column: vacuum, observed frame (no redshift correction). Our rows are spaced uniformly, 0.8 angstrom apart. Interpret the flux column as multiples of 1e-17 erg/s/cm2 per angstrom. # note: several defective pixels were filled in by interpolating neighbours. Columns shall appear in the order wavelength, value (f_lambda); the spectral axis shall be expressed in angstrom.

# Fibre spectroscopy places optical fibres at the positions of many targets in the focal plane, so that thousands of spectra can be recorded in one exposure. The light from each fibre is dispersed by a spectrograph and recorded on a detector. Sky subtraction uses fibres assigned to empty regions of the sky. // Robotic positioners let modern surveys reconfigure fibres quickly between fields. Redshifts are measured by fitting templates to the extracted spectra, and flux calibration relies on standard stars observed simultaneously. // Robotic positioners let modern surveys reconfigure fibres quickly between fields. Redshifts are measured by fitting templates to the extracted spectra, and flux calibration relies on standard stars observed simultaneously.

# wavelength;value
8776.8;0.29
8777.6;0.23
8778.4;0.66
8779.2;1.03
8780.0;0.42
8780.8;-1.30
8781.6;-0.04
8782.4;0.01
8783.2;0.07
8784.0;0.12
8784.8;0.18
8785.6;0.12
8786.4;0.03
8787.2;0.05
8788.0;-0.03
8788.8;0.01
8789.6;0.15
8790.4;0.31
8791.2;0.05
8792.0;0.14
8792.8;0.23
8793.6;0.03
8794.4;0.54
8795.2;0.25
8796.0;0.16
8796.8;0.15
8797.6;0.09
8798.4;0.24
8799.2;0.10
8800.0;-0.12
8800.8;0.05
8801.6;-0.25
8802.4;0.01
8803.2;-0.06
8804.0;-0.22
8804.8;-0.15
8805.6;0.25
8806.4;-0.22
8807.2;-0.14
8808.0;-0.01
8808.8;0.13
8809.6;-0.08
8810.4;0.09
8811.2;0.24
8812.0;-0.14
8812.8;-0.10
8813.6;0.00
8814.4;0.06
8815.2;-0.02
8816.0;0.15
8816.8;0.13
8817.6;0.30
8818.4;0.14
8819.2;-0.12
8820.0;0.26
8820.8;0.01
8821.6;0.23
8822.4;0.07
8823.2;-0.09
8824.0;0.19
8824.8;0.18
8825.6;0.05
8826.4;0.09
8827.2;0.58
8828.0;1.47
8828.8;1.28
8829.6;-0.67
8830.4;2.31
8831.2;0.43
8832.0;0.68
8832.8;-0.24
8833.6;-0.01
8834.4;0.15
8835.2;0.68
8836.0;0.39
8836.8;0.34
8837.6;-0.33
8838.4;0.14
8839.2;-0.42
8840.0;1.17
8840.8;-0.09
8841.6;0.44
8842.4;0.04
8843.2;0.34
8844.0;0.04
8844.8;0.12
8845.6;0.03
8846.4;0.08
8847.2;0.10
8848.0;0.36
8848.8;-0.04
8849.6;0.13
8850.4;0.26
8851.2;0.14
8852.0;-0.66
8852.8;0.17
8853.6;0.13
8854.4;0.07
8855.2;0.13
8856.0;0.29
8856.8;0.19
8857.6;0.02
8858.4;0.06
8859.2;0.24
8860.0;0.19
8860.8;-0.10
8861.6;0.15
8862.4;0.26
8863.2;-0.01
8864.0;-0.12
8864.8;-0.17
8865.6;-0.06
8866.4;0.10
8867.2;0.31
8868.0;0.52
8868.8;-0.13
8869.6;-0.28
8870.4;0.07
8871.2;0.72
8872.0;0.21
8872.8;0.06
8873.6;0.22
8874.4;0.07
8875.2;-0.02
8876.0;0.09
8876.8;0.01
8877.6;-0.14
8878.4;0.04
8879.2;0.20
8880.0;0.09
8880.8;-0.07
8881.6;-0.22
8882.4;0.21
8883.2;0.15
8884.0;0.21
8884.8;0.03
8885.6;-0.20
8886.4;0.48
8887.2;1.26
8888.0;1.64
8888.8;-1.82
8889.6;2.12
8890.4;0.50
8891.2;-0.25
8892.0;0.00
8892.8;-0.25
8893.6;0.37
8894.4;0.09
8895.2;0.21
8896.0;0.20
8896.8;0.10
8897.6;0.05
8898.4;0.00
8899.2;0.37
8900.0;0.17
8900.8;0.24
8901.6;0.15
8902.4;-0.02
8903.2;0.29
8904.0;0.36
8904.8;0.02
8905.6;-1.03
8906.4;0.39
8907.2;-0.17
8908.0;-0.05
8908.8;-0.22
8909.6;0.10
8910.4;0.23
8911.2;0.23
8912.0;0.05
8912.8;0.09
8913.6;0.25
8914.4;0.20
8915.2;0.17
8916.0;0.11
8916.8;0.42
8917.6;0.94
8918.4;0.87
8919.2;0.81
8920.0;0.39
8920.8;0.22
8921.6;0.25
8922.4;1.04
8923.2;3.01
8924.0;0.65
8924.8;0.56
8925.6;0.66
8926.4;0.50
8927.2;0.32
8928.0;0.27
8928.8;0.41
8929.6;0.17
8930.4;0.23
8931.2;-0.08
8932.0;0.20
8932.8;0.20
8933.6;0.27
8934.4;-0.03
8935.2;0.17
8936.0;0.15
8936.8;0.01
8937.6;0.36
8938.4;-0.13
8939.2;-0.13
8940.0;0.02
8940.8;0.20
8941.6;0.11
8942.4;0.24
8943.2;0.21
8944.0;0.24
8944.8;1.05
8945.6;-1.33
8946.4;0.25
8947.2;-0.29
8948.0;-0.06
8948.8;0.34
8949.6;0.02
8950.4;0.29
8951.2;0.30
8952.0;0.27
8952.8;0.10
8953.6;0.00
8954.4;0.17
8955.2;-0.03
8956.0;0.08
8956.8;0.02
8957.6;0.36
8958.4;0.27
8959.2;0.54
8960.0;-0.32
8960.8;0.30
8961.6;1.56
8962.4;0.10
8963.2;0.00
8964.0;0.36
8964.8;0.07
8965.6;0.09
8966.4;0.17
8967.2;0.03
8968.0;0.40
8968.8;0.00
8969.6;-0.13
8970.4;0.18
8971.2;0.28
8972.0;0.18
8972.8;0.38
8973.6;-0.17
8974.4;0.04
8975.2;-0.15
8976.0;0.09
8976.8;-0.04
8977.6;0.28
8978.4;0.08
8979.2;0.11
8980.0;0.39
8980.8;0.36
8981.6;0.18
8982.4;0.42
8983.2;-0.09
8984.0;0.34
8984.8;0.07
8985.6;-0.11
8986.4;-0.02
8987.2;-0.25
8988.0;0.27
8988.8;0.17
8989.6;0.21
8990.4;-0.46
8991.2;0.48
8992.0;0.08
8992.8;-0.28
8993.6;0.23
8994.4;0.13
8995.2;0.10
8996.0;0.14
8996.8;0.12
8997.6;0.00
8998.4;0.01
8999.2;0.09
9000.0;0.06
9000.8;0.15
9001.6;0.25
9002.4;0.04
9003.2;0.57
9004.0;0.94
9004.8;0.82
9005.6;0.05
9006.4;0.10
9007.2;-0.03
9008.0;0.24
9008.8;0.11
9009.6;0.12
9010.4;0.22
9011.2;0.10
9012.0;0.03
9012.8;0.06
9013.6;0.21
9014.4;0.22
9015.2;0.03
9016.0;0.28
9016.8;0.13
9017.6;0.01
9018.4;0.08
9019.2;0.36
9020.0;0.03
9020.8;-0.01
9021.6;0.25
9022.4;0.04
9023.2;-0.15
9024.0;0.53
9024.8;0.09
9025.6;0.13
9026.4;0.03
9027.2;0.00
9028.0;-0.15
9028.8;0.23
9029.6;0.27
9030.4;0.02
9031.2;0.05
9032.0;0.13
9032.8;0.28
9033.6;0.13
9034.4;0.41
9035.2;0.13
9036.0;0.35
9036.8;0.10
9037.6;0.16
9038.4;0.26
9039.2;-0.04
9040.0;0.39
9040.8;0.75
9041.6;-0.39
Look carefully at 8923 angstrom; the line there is [O II] 3727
